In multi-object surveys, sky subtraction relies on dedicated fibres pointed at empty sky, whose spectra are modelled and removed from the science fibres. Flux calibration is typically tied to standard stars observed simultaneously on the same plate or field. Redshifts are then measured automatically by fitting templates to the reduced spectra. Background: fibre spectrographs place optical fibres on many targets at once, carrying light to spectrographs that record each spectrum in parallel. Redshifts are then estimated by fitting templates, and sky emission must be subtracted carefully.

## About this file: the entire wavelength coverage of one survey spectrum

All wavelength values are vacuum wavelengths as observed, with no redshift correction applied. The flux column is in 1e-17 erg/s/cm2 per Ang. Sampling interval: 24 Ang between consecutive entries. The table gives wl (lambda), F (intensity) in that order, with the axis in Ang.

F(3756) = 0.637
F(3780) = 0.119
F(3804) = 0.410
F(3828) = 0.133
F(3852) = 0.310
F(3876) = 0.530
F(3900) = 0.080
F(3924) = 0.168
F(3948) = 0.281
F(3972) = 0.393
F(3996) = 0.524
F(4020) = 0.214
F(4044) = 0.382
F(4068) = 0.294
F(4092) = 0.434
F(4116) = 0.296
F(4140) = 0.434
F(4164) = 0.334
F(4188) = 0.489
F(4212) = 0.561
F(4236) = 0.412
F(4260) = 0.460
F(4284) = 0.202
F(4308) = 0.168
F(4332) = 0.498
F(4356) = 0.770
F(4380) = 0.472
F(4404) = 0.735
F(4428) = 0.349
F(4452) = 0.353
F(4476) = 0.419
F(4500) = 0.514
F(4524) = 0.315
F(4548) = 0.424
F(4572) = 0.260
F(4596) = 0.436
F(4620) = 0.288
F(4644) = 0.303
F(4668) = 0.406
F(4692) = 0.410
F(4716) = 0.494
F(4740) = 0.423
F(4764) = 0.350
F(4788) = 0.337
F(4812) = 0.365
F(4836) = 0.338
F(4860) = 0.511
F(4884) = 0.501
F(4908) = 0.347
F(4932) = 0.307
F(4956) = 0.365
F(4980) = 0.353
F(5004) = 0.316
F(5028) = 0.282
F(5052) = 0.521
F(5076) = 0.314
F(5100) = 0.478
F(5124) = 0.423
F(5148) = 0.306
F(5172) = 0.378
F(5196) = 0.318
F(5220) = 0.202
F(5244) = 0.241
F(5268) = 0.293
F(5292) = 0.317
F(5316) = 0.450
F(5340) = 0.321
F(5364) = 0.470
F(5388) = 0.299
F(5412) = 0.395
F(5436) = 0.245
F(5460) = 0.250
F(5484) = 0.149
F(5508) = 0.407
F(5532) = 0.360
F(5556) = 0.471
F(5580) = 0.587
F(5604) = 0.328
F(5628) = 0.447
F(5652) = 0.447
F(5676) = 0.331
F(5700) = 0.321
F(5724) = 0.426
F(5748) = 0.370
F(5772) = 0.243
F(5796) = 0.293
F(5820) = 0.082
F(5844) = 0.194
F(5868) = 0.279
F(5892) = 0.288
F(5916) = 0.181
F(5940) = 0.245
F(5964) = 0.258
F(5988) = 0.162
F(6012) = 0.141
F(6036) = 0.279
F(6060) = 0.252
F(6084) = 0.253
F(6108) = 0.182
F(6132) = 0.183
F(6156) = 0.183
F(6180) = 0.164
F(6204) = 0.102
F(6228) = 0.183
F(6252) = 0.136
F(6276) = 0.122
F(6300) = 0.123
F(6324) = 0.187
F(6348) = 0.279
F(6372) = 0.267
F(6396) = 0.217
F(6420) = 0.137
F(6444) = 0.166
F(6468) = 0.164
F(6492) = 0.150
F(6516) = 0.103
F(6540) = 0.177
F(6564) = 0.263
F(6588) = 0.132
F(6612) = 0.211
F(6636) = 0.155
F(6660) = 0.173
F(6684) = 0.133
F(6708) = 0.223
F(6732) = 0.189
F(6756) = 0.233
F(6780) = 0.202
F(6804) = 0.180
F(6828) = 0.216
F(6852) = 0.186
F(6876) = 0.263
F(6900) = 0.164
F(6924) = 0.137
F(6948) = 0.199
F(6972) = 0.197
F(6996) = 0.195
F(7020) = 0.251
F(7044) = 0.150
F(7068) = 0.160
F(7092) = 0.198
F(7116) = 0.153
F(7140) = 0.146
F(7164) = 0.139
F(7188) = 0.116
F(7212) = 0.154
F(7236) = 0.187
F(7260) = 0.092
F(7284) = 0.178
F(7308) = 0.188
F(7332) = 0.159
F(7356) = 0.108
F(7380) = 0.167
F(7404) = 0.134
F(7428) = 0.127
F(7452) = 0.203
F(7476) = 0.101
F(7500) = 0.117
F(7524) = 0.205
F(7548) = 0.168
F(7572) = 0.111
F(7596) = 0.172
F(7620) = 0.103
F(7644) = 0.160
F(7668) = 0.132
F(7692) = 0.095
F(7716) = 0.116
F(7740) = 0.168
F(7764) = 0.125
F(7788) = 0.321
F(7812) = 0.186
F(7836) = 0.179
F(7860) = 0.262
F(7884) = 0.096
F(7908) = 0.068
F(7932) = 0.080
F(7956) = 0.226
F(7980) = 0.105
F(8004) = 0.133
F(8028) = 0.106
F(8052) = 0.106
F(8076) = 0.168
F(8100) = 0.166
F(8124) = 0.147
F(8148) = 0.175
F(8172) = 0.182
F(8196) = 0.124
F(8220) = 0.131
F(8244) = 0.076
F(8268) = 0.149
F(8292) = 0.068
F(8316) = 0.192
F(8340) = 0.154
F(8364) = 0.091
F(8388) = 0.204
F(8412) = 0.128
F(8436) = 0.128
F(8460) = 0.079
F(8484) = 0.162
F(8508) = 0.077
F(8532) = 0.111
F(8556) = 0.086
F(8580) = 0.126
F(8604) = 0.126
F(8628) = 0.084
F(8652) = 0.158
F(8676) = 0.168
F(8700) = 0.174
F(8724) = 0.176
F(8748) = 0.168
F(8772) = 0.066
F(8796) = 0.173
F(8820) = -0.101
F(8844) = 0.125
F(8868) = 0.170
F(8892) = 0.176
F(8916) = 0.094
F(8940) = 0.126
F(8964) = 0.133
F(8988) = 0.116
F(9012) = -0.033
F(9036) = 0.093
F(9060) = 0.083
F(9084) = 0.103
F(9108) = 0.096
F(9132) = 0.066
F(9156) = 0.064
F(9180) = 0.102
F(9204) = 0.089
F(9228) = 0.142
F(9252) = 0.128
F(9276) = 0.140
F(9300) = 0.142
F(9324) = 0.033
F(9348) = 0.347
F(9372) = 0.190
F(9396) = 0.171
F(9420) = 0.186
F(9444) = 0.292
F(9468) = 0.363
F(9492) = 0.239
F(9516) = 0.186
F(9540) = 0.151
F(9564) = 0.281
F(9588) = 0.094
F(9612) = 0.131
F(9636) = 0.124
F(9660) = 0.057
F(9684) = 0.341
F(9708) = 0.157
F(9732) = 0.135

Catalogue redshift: 0.082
